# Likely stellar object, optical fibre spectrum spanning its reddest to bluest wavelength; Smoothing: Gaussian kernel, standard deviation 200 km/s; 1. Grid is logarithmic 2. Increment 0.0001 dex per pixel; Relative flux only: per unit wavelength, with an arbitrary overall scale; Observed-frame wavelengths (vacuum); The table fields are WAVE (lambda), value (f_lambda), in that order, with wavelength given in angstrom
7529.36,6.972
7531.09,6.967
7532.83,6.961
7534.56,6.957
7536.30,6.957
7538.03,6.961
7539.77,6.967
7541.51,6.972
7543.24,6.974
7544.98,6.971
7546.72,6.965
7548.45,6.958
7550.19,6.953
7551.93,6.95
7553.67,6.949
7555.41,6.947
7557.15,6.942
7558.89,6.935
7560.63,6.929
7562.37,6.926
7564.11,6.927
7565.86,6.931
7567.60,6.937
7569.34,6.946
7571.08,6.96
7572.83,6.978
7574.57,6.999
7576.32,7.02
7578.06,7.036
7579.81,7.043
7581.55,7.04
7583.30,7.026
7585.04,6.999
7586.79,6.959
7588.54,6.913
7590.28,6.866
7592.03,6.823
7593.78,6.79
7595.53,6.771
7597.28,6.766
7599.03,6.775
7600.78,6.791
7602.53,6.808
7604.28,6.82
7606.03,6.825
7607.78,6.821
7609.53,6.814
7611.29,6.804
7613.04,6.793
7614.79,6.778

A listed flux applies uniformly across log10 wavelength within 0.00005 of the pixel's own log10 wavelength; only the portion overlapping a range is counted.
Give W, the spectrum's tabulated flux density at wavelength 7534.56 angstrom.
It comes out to 6.957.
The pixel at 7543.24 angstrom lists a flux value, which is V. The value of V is 6.974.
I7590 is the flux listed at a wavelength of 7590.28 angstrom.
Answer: 6.866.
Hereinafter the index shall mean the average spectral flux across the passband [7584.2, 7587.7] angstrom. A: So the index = 6.97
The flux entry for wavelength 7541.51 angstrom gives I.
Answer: 6.972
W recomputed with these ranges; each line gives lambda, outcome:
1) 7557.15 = 6.942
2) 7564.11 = 6.927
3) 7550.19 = 6.953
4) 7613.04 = 6.793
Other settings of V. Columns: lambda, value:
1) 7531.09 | 6.967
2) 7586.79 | 6.959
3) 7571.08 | 6.96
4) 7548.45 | 6.958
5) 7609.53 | 6.814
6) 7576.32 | 7.02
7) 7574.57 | 6.999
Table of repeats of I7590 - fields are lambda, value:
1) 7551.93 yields 6.95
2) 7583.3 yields 7.026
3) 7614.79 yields 6.778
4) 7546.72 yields 6.965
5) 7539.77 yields 6.967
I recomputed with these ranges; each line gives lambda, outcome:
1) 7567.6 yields 6.937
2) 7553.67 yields 6.949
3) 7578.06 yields 7.036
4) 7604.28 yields 6.82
